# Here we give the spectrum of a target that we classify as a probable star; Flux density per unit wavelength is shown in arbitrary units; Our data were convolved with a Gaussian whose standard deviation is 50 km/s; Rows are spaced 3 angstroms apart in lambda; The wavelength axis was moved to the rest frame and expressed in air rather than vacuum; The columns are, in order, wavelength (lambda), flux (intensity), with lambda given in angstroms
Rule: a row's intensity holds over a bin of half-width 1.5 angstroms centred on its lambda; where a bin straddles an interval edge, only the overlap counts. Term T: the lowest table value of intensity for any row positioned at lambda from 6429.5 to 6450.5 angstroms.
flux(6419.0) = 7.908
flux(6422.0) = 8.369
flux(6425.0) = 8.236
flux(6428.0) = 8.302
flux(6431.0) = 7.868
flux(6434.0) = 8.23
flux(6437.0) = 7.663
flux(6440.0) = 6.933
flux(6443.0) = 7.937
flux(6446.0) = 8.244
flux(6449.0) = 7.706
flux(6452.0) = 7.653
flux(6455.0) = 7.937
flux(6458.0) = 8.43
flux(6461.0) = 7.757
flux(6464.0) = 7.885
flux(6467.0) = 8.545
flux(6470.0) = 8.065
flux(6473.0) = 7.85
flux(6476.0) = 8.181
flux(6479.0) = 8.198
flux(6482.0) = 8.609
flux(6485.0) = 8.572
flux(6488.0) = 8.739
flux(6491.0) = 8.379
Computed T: 6.933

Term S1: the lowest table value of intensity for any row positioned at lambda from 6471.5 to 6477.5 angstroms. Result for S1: 7.85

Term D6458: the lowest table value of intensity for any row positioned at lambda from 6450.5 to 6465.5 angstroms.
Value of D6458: 7.653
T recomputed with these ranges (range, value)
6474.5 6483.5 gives 8.181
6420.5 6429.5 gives 8.236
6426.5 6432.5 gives 7.868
